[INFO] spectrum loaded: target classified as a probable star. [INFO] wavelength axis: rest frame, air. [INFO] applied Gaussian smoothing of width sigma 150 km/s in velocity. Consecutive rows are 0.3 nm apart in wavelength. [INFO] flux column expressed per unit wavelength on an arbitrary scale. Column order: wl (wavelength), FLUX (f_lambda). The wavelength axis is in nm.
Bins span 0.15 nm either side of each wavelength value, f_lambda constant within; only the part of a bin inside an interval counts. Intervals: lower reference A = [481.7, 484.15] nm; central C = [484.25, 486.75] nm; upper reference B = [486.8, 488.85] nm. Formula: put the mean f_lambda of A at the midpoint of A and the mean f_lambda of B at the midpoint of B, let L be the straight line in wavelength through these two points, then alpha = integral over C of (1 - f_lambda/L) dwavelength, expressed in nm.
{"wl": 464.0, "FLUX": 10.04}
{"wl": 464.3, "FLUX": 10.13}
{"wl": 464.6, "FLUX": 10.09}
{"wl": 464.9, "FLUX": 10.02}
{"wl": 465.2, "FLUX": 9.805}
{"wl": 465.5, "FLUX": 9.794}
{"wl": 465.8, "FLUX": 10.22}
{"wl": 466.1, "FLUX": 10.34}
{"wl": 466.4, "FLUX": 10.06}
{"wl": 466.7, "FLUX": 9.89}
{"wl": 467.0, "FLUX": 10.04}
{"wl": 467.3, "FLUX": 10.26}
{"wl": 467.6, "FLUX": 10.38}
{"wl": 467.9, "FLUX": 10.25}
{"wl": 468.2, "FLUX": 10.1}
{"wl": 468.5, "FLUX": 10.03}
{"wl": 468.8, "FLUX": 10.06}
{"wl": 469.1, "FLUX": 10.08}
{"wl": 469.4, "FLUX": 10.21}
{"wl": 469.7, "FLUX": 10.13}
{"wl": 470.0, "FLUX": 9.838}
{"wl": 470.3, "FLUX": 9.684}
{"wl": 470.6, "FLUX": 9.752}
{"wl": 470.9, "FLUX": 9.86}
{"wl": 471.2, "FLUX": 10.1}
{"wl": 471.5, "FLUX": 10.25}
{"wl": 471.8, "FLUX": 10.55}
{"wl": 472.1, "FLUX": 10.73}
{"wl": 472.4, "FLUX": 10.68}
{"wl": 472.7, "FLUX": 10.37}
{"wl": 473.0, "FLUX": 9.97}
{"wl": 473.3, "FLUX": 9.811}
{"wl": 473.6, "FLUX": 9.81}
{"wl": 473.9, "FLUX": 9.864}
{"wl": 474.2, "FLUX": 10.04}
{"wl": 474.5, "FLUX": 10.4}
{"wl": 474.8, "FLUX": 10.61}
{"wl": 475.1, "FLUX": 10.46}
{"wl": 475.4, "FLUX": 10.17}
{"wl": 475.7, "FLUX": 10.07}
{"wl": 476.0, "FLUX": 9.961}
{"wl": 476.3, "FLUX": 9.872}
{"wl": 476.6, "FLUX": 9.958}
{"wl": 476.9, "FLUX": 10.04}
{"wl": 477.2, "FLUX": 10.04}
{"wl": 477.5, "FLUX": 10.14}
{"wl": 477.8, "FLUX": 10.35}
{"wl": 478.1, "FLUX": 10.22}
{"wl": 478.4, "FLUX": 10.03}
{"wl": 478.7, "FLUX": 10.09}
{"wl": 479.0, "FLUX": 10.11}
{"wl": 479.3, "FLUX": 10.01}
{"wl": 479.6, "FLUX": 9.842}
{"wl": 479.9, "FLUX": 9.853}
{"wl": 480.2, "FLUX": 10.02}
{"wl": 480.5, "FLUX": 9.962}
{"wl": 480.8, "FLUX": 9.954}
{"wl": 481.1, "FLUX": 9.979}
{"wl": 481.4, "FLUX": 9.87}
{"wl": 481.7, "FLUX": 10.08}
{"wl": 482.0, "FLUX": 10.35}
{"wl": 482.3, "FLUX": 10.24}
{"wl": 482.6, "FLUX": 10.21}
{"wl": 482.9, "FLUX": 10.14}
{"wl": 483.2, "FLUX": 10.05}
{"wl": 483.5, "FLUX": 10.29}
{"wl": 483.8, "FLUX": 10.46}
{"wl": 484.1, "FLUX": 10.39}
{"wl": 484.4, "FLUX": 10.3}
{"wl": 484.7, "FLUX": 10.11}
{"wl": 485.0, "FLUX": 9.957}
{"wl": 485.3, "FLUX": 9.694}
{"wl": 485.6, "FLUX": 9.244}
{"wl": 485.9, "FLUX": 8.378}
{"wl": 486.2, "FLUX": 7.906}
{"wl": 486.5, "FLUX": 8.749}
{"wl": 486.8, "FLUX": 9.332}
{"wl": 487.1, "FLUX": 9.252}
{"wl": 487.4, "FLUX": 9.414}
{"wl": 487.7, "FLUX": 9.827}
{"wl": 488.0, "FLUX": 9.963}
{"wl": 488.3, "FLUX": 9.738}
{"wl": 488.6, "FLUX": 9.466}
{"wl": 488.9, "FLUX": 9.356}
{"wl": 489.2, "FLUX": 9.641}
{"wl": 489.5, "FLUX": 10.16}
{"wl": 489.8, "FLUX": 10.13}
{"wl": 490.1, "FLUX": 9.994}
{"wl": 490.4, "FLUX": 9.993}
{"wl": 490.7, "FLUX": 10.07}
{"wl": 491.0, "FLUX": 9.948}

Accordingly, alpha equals 0.15 nm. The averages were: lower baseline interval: 10.2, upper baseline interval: 9.58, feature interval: 9.29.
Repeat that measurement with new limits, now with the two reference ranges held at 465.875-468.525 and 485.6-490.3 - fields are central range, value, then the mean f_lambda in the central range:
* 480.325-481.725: -0.04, 9.96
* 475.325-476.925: -0.03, 10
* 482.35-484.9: -0.18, 10.2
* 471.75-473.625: -0.06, 10.3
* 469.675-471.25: 0.03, 9.86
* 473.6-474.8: -0.03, 10.1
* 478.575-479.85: -0.04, 10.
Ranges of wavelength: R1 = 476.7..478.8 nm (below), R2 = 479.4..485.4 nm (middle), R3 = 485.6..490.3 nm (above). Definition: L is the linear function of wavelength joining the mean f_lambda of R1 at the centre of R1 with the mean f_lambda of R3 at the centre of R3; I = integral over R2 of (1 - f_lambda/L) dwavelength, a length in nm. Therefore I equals -0.18 nm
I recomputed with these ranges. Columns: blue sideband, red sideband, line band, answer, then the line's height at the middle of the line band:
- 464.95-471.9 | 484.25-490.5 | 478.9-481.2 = -0.05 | 9.75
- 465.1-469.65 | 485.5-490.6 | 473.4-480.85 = -0.21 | 9.8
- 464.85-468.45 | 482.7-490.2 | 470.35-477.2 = -0.13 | 9.95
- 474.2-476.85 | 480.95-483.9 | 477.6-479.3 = 0.00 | 10.2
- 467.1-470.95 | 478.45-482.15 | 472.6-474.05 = 0.01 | 10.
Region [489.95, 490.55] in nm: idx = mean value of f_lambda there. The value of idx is 9.99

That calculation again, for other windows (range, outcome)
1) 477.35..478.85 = 10.2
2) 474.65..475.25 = 10.5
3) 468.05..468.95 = 10.1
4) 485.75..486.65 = 8.34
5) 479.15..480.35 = 9.93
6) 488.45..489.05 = 9.41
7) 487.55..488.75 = 9.75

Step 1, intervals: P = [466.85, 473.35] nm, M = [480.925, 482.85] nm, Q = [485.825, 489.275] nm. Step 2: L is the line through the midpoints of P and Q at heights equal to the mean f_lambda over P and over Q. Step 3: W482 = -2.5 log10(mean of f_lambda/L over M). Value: -0.06 mag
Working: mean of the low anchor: 10.1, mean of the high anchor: 9.26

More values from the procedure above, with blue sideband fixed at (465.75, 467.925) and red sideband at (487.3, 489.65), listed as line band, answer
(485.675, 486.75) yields 0.15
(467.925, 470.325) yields 0.01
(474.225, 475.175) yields -0.05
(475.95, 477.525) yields 0.00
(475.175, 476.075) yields -0.01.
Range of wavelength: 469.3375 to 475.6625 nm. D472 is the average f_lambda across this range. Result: 10.2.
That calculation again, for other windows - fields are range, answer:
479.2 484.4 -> 10.1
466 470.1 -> 10.1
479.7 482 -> 9.98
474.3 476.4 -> 10.2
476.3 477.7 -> 10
